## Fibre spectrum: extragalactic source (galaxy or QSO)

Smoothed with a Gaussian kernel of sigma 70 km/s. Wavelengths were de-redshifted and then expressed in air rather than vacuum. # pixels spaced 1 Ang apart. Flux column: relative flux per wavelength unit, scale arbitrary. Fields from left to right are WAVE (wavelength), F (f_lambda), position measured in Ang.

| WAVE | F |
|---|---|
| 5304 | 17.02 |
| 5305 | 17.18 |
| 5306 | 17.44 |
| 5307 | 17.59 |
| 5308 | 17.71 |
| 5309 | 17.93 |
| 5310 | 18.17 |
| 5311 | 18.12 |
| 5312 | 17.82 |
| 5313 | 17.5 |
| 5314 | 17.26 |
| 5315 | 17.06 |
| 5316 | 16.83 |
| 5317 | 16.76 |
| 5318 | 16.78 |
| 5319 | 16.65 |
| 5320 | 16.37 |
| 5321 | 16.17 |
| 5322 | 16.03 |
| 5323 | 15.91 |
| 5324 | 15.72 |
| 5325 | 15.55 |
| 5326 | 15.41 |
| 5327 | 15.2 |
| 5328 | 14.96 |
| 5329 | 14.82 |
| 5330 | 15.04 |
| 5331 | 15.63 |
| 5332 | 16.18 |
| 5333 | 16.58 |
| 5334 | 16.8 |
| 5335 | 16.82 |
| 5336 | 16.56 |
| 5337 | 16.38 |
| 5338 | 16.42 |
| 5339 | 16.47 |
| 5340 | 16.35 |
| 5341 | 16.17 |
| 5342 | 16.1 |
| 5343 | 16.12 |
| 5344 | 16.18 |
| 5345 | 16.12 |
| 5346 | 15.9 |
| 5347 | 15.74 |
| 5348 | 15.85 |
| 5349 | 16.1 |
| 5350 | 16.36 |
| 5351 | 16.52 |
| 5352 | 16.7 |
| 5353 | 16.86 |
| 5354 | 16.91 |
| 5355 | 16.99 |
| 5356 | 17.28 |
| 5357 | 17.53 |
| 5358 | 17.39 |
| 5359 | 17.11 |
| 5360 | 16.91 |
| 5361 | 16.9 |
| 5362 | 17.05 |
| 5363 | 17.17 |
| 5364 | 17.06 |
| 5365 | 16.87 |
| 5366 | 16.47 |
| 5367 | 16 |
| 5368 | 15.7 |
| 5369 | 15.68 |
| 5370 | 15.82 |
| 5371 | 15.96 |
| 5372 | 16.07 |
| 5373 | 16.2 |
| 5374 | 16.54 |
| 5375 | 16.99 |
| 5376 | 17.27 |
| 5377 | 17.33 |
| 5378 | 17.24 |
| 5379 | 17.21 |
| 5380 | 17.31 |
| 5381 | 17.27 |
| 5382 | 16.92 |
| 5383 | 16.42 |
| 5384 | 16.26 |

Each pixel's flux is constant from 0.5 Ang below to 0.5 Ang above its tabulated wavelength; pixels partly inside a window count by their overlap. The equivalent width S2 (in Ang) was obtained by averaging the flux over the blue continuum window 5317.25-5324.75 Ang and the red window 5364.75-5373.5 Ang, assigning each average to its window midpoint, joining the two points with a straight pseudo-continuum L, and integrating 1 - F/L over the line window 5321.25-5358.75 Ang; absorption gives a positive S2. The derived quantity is -0.12 Ang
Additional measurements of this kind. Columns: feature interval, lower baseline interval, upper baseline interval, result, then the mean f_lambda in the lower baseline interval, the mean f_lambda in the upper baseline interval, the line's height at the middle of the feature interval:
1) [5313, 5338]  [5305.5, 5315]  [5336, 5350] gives 1.2 Ang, 17.7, 16.2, 17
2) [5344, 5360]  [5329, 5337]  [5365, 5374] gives -0.5 Ang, 16.2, 16.1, 16.1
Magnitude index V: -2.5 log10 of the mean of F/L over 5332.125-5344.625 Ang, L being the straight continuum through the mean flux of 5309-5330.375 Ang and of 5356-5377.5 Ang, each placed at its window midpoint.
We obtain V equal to 0.01 mag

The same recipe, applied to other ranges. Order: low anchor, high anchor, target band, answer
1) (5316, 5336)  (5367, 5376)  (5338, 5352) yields -0.01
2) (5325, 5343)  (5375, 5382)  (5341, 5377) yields 0.01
